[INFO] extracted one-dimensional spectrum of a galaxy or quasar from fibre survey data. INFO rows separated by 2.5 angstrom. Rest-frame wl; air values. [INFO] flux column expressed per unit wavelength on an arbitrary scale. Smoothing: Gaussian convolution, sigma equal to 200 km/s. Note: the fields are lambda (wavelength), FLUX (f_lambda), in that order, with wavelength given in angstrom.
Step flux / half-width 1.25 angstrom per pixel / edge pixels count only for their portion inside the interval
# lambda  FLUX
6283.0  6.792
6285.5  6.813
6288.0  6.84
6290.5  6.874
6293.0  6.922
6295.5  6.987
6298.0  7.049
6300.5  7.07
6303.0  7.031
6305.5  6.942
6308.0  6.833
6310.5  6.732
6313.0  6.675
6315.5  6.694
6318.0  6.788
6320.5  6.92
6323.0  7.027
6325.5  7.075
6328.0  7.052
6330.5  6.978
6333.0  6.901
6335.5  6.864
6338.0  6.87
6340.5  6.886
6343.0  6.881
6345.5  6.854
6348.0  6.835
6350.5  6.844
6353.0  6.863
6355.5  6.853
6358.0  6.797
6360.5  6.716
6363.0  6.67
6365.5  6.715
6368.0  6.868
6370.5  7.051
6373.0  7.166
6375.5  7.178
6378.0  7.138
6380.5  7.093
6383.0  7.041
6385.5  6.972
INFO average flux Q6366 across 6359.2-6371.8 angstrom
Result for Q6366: 6.81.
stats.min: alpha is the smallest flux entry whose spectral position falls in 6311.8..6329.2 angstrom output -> 6.675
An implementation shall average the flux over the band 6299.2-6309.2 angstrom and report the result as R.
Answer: 6.97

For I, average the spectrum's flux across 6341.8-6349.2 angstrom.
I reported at 6.86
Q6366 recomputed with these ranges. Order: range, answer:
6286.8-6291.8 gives 6.86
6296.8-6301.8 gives 7.06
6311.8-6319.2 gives 6.72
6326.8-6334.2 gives 6.98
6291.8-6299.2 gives 6.99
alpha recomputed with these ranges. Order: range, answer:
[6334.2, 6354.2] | 6.835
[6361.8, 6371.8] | 6.67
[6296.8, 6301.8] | 7.049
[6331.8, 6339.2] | 6.864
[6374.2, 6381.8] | 7.093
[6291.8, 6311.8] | 6.732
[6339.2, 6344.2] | 6.881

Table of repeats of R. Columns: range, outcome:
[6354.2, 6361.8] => 6.79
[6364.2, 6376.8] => 6.99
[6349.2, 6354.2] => 6.85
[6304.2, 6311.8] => 6.84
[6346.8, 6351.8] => 6.84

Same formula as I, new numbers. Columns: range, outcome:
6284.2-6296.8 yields 6.89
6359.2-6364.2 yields 6.69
